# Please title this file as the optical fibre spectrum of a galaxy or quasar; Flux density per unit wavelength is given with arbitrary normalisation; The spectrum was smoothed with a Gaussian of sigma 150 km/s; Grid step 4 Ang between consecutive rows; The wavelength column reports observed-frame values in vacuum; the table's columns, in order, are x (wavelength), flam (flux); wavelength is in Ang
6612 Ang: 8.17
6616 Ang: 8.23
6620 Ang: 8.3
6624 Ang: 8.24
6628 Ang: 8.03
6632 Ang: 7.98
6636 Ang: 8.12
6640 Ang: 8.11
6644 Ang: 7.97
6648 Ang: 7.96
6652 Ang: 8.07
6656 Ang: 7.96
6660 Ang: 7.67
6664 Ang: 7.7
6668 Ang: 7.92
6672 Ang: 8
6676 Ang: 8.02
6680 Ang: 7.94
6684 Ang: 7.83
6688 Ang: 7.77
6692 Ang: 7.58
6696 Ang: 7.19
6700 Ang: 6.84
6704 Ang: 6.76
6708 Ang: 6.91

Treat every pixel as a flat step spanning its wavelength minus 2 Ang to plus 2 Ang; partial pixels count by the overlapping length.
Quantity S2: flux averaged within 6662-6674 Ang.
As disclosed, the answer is 7.87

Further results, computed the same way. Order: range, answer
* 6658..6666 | 7.69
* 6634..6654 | 8.05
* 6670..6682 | 7.99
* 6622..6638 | 8.09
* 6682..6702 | 7.44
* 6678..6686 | 7.88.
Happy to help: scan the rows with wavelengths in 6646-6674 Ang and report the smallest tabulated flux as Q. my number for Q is 7.67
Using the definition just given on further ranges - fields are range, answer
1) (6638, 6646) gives 7.97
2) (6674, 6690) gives 7.77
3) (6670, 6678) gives 8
